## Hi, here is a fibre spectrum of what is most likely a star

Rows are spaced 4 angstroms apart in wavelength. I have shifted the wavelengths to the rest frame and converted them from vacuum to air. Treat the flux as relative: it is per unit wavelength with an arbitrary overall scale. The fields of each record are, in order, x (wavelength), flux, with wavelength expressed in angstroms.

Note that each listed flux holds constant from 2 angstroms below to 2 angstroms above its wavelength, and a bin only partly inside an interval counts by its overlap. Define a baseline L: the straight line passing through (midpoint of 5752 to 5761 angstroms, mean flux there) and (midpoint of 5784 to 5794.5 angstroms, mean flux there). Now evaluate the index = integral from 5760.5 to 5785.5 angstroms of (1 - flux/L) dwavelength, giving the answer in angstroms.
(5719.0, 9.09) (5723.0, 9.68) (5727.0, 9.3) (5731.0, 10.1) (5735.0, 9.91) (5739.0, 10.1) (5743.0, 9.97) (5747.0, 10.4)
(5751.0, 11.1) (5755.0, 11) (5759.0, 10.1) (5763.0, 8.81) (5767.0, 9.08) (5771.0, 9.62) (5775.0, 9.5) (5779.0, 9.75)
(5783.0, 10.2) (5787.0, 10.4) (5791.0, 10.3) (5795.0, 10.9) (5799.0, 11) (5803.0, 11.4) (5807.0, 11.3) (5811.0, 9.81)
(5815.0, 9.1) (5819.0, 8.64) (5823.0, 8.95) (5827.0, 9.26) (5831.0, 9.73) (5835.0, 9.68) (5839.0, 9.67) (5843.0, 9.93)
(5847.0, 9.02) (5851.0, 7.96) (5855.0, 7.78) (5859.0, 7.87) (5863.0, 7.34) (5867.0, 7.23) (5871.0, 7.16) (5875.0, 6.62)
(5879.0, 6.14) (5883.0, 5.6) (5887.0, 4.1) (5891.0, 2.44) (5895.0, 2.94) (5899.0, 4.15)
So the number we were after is 2.3 angstroms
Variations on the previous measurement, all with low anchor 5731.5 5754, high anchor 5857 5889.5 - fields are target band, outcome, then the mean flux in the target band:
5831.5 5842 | -3.04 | 9.71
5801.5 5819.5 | -3.92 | 10.1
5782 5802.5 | -4.18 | 10.6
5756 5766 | 0.21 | 9.57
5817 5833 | -2.60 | 9.14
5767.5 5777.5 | -0.07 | 9.5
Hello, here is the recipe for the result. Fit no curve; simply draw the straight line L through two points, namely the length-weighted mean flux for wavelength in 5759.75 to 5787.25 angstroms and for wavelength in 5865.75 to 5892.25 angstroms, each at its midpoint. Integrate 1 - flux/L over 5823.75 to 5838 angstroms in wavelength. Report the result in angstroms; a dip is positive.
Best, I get -4.0 angstroms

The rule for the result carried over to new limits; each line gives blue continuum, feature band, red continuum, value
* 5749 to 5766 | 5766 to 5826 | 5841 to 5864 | -3.6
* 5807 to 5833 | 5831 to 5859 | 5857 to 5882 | -2.6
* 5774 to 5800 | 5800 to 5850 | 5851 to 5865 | -4.5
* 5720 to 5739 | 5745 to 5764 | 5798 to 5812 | -0.4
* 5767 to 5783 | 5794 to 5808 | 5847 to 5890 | -3.7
